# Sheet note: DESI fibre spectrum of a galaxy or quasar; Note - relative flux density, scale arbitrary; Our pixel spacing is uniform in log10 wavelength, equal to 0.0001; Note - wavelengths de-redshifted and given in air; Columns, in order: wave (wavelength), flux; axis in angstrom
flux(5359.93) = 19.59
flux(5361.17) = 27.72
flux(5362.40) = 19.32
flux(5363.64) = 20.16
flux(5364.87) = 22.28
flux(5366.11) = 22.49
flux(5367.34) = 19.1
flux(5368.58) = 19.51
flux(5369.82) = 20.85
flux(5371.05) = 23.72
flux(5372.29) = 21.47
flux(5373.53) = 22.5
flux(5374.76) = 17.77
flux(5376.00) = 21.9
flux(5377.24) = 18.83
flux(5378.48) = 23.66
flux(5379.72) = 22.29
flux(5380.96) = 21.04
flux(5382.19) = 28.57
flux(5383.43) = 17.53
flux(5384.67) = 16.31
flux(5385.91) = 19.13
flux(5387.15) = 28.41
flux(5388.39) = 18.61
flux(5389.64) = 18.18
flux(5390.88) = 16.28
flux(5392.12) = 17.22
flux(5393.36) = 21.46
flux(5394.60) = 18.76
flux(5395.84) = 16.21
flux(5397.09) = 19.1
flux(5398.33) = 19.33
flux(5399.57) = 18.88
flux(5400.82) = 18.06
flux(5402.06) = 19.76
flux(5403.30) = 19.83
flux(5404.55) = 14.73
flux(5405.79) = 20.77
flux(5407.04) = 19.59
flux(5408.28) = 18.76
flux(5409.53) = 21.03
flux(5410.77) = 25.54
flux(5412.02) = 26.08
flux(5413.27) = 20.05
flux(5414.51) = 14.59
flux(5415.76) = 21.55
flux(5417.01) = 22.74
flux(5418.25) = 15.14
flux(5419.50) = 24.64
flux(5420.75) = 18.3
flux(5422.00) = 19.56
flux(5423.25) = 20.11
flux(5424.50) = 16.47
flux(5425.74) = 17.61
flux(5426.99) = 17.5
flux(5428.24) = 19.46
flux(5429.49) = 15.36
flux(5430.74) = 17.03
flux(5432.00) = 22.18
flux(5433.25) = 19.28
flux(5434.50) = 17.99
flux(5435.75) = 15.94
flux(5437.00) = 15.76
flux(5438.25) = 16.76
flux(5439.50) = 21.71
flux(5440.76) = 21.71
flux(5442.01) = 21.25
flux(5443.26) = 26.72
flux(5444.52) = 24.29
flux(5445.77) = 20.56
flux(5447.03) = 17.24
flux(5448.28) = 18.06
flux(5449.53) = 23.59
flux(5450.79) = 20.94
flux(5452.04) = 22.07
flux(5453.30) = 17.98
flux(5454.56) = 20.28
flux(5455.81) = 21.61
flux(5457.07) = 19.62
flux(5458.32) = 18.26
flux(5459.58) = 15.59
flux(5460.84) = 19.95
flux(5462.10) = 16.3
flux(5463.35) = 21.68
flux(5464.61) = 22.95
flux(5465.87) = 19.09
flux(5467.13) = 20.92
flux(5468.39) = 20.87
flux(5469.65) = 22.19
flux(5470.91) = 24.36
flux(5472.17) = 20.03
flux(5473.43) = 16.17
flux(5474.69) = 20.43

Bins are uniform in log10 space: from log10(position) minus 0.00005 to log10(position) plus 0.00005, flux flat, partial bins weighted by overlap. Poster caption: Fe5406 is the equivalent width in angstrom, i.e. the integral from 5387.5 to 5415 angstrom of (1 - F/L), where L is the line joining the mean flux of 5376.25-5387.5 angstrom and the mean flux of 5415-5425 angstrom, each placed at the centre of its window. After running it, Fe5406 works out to 1.8 angstrom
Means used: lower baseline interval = 21.6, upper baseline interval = 19.8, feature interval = 19.3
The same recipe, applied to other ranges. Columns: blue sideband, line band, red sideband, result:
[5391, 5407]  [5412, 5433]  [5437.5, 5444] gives 1.2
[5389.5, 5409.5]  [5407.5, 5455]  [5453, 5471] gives -1.4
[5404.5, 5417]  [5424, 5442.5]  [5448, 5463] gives 1.6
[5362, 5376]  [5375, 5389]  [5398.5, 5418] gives -0.5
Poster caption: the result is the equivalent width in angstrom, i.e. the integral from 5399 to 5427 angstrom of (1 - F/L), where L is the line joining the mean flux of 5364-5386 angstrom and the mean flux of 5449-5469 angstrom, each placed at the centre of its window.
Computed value 1.3 angstrom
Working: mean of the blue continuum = 21.1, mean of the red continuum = 20.1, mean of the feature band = 19.7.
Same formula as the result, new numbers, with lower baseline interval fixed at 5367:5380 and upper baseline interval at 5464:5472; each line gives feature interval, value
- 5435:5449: 0.9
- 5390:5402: 1.6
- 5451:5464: 1.3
